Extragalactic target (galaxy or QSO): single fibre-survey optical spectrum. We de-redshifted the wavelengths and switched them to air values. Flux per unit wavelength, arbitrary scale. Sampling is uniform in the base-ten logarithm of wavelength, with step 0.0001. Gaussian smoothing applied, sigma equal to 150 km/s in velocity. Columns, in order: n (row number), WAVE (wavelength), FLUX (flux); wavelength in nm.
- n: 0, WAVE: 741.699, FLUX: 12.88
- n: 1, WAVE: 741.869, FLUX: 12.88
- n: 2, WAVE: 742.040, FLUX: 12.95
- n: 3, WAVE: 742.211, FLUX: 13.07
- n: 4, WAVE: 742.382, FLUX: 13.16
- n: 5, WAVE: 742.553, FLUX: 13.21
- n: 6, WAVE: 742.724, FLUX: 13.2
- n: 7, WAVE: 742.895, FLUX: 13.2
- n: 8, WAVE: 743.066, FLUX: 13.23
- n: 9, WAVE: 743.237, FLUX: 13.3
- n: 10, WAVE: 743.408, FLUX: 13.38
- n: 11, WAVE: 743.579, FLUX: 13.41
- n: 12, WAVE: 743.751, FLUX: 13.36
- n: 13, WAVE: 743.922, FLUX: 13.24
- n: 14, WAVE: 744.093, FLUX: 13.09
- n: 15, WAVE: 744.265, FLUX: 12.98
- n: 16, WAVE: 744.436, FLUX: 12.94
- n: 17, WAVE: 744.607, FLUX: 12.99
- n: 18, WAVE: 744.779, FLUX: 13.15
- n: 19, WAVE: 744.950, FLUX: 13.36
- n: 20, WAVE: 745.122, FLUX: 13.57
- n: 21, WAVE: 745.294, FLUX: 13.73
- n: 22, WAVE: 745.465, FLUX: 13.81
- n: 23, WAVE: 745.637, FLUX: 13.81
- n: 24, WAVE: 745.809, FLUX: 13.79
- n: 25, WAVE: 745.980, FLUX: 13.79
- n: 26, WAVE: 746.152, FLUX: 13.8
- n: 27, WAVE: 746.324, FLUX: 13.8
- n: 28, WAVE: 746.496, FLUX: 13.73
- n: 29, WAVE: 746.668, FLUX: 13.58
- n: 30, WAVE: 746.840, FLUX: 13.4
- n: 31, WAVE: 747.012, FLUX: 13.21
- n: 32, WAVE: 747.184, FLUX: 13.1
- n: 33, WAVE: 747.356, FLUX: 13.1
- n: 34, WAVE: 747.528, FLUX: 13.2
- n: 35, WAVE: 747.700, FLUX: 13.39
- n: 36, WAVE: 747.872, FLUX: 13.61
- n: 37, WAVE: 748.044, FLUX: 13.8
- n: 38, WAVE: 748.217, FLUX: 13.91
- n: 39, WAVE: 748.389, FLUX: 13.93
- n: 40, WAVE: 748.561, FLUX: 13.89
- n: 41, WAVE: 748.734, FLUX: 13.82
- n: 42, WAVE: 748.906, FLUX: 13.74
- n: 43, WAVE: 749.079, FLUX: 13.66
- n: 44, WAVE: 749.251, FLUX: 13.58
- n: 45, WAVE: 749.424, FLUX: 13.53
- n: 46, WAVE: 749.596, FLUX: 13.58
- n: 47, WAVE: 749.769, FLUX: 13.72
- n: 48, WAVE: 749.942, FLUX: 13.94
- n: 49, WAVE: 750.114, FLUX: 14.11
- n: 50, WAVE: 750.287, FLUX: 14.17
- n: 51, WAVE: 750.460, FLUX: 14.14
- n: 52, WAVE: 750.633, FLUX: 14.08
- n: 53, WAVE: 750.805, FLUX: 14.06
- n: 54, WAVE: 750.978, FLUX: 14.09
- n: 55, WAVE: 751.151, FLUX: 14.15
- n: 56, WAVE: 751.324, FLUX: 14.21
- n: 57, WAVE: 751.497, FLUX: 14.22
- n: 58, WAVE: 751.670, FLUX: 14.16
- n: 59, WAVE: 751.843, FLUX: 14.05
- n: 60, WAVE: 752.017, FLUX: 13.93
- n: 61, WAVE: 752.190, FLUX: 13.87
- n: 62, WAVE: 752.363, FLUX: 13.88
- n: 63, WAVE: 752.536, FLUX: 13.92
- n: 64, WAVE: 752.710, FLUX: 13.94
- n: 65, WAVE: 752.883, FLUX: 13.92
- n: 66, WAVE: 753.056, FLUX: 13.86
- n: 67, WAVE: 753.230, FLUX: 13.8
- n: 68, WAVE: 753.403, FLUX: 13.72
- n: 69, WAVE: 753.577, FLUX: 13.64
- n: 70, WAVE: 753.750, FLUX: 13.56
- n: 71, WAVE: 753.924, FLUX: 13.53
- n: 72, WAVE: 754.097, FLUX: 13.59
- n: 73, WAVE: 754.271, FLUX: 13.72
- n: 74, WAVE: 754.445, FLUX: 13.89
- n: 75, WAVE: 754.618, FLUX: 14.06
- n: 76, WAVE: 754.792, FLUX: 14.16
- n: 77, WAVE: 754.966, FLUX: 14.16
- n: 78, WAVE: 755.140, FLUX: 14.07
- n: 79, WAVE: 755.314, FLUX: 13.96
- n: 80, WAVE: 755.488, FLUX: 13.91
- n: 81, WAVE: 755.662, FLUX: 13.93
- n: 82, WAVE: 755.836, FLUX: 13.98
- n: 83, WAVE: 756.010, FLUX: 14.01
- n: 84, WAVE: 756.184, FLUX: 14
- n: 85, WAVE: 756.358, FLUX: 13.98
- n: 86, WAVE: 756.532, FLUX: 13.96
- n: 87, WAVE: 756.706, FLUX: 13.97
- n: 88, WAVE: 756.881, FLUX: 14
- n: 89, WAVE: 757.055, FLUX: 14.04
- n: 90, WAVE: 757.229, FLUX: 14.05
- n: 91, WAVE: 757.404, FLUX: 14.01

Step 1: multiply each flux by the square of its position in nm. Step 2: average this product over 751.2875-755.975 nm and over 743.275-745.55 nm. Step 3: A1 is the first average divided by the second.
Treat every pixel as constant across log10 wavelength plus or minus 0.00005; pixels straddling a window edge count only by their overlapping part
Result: 1.07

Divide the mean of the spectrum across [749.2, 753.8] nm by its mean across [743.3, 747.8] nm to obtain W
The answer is 1.04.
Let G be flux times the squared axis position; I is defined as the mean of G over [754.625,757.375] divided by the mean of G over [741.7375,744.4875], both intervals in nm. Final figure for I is 1.1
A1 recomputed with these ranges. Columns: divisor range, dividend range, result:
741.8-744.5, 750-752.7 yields 1.09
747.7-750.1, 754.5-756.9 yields 1.04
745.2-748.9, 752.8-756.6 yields 1.04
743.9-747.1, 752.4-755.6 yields 1.05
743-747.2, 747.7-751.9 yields 1.05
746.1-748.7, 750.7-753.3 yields 1.05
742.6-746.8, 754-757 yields 1.07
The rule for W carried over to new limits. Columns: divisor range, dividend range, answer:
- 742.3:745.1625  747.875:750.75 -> 1.05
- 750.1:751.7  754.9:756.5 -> 0.99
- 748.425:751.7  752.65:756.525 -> 1.00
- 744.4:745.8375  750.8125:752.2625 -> 1.05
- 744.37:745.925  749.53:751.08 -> 1.04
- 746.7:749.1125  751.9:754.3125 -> 1.02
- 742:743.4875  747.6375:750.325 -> 1.04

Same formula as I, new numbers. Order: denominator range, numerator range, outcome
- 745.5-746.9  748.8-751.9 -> 1.03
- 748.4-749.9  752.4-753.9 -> 1.02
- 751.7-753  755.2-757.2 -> 1.01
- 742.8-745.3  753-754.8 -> 1.07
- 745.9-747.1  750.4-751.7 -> 1.05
